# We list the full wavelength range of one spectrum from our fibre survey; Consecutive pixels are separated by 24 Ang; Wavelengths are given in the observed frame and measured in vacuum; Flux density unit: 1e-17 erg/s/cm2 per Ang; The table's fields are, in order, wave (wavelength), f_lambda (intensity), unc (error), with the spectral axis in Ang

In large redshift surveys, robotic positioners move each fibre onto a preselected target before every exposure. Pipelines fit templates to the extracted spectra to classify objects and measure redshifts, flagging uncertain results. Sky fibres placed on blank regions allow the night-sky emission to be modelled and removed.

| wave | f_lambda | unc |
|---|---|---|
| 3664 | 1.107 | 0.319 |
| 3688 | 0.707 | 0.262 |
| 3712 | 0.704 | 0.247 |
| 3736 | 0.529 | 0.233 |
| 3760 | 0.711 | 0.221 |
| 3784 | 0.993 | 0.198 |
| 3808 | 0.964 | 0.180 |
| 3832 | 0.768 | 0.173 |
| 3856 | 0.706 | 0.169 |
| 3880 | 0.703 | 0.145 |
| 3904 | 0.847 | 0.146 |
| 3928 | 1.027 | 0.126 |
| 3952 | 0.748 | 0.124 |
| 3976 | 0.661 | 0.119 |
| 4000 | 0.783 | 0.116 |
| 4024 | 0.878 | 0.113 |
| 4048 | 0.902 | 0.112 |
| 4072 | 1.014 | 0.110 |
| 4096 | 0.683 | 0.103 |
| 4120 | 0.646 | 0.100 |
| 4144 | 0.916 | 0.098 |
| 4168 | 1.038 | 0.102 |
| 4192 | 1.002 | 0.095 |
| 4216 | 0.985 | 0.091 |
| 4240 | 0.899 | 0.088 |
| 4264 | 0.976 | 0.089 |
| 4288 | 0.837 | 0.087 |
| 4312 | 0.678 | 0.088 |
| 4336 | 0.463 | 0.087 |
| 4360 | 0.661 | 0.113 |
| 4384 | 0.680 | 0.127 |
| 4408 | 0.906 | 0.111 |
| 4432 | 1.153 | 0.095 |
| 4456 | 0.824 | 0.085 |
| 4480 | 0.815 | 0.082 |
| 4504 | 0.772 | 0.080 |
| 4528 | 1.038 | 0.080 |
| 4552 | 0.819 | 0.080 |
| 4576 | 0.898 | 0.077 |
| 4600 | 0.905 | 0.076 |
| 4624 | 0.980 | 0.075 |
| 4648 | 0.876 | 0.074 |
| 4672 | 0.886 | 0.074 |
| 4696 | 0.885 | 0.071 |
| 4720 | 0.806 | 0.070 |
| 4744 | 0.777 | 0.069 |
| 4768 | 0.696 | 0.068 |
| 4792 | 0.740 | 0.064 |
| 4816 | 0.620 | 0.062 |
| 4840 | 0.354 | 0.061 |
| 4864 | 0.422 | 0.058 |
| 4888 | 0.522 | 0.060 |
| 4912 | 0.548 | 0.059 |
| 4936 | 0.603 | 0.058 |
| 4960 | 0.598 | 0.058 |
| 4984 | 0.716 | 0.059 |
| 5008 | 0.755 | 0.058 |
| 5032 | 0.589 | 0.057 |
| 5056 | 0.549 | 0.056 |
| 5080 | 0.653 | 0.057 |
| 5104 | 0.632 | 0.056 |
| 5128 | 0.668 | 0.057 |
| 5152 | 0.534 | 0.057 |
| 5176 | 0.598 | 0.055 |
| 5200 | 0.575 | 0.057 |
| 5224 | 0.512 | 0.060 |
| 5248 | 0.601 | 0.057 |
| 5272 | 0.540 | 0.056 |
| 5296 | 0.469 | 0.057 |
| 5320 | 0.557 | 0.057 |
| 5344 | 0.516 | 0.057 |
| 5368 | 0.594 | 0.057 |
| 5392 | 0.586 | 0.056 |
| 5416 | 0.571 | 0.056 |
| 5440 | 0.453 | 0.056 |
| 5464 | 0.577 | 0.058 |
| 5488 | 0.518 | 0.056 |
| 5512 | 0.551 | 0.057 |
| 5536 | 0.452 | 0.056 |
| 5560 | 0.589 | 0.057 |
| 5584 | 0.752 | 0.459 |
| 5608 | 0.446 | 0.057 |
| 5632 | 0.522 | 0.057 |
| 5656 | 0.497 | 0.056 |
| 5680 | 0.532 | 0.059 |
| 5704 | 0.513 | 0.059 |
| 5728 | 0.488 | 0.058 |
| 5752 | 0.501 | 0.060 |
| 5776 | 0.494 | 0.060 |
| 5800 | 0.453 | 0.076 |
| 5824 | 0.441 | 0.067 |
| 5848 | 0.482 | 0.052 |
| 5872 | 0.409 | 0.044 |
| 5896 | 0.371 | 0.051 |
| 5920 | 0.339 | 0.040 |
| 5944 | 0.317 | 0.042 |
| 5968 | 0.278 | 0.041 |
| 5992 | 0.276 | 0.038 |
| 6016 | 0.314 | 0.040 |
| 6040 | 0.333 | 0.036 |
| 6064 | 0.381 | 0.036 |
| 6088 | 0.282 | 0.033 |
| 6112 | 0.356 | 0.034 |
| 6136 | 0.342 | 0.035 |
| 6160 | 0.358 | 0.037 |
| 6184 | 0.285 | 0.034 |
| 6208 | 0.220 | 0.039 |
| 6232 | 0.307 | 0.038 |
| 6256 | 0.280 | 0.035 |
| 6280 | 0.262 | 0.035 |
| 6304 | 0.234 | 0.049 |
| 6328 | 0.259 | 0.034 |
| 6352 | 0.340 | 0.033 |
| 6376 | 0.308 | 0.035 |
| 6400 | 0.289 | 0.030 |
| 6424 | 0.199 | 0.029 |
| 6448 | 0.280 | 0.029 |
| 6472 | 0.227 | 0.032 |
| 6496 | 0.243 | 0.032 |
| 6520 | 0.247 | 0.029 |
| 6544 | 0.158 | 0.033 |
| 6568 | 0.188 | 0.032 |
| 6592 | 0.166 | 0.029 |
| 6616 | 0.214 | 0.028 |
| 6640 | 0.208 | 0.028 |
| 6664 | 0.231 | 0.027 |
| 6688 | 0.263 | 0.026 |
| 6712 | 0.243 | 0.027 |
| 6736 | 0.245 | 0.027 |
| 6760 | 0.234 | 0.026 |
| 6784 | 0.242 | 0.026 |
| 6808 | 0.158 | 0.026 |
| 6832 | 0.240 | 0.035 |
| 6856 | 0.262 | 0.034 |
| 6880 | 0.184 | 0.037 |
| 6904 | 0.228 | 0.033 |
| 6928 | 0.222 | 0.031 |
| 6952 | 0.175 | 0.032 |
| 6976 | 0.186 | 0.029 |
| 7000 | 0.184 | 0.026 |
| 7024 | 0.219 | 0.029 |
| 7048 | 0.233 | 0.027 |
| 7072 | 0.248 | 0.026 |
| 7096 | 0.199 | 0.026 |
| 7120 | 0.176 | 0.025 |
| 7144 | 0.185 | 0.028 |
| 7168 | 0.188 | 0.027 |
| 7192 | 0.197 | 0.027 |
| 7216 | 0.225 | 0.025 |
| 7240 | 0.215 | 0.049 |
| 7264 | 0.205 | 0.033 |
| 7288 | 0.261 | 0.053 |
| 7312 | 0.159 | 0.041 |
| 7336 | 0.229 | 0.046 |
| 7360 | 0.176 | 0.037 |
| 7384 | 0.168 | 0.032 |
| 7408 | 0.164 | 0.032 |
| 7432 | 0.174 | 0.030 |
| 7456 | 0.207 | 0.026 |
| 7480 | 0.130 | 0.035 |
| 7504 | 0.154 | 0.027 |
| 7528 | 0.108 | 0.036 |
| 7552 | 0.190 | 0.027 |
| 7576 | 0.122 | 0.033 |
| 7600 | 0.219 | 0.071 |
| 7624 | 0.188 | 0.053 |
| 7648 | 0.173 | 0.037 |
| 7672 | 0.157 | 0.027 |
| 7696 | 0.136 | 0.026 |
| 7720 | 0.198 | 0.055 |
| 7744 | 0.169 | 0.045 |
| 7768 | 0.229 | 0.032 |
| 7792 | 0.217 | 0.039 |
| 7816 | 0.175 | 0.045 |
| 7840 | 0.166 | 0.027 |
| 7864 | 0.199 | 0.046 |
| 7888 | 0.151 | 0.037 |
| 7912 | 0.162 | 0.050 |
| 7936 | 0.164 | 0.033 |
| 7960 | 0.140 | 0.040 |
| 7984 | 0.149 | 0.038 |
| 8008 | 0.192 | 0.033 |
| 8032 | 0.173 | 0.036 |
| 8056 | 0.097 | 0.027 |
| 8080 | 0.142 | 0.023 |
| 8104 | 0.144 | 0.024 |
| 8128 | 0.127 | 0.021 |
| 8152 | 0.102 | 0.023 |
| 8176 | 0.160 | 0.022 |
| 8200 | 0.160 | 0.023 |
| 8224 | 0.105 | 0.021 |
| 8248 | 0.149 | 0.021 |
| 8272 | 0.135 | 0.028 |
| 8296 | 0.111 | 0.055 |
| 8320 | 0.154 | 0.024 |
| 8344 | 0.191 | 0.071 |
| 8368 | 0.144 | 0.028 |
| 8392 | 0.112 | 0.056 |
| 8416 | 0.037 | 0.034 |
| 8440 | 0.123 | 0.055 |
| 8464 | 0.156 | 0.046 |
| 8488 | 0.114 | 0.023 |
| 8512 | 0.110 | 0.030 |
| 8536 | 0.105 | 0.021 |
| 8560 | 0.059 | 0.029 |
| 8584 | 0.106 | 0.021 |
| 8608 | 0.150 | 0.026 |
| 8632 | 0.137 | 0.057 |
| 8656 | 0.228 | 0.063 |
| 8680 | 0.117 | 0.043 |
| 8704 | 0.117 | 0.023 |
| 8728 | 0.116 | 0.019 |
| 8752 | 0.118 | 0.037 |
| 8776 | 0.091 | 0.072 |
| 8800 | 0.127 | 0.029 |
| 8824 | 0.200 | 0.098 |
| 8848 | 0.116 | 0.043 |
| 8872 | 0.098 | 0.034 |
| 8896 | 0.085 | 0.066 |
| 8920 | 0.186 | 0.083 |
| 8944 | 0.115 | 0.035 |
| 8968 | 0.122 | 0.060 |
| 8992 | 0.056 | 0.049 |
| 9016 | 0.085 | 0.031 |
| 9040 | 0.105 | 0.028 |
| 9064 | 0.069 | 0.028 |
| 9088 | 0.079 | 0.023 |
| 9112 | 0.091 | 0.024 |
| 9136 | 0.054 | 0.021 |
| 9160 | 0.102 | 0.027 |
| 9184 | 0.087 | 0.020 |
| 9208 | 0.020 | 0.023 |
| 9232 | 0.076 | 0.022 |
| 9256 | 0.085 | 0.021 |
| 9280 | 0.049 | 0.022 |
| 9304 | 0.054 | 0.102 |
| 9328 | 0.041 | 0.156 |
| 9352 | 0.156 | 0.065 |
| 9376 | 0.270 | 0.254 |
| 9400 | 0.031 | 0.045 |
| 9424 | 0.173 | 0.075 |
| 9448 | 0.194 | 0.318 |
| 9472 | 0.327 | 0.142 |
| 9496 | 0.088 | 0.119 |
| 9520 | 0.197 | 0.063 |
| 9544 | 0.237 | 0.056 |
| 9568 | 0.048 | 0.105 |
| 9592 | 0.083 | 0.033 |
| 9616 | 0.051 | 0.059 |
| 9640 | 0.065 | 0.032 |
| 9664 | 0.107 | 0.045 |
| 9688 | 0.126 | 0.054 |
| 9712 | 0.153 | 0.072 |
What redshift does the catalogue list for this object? 0.001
